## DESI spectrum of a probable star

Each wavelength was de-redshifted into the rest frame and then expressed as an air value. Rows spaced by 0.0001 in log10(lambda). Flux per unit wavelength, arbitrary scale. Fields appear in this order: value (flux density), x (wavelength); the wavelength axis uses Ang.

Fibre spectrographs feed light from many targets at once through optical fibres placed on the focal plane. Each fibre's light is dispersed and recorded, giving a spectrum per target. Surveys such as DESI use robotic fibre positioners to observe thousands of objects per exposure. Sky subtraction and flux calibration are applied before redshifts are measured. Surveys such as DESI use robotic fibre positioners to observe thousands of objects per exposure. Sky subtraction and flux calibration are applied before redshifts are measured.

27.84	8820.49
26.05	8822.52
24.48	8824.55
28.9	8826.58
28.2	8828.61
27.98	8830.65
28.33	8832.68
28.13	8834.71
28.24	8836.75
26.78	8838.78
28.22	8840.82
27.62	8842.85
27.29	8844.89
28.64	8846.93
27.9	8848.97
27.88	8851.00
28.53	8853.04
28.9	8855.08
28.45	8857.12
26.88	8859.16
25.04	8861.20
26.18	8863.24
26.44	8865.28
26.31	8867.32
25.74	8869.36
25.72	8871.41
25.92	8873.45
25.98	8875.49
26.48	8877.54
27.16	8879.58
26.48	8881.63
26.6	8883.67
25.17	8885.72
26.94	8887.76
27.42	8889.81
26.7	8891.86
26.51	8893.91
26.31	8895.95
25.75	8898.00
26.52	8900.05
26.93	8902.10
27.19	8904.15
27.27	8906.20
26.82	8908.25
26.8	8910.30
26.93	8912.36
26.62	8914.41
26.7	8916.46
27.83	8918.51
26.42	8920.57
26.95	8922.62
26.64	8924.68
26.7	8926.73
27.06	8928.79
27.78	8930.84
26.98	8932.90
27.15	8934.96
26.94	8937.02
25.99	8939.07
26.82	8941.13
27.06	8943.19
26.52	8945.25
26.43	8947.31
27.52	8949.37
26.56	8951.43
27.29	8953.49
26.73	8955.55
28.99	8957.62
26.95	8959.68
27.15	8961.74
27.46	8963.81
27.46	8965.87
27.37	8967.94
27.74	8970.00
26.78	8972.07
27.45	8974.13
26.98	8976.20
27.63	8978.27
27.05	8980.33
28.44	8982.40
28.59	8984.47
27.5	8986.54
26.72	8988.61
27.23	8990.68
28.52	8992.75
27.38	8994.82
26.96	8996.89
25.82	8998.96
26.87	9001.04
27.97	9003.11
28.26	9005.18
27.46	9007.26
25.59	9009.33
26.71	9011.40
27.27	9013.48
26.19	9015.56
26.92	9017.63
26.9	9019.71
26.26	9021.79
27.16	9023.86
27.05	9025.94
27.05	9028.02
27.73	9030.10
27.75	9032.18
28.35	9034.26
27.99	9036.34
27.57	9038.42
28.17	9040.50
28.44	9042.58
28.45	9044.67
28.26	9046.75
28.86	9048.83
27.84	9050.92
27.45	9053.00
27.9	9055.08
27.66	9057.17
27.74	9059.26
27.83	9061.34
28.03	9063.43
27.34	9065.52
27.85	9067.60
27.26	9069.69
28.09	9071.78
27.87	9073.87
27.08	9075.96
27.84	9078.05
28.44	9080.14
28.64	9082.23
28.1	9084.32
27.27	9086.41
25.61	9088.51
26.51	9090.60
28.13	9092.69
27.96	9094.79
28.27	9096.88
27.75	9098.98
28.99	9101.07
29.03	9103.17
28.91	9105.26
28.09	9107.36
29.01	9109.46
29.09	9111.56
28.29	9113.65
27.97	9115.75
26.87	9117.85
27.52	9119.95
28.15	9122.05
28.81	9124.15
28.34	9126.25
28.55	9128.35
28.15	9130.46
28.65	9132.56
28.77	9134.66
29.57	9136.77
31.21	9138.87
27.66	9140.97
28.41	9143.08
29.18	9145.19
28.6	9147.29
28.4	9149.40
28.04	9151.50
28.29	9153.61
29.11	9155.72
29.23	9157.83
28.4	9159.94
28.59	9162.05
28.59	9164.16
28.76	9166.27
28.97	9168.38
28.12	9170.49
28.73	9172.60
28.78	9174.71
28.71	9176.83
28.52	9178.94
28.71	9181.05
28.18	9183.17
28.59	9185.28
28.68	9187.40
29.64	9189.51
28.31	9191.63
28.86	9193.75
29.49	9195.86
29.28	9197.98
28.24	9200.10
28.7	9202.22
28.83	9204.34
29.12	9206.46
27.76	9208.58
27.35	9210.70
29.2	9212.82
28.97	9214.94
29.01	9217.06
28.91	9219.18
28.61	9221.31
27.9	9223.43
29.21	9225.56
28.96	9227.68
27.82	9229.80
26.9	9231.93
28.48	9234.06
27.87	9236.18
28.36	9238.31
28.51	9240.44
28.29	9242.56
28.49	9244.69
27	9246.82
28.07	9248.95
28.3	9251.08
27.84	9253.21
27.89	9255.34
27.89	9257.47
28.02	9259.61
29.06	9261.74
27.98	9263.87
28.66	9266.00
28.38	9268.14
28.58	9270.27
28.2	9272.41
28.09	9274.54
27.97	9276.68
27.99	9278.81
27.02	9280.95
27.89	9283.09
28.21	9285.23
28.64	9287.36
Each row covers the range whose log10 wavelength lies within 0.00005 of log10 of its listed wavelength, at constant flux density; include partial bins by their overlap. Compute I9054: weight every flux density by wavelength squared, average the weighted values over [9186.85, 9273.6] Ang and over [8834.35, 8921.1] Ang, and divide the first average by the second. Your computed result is 1.1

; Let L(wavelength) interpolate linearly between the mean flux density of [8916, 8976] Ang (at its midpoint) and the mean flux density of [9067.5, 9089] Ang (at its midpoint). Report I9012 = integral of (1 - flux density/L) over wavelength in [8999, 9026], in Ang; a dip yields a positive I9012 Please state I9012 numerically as 0.5 Ang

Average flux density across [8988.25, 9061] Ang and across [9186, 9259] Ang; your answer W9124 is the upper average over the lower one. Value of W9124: 1.0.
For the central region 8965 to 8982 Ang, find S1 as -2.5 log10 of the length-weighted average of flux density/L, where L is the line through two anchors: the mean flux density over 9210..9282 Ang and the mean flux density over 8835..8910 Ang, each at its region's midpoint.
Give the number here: 0.00 mag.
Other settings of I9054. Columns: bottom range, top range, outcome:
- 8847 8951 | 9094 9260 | 1.13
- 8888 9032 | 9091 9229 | 1.10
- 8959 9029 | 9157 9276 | 1.10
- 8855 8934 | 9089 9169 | 1.12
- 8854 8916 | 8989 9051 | 1.06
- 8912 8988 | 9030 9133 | 1.06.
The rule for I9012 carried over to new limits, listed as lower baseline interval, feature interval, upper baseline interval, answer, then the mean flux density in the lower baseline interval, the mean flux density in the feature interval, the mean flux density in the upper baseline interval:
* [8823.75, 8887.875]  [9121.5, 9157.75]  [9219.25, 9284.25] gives -1.12 Ang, 27.1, 28.7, 28.1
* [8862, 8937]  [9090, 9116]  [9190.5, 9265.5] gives -0.59 Ang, 26.6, 28.4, 28.4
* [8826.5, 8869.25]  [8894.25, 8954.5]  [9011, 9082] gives 1.69 Ang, 27.6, 26.8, 27.6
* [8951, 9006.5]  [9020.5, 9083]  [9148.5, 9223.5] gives 0.14 Ang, 27.4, 27.8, 28.7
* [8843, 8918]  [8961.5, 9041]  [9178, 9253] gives 0.31 Ang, 26.8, 27.3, 28.5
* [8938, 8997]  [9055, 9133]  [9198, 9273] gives -0.56 Ang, 27.3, 28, 28.3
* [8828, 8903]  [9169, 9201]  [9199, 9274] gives -0.67 Ang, 27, 28.7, 28.3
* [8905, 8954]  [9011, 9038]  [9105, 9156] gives 0.46 Ang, 26.9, 27.2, 28.5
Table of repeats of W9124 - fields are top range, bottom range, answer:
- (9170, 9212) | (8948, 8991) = 1.05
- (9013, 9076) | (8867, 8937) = 1.04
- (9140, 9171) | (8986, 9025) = 1.06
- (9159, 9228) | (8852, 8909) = 1.08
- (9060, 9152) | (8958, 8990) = 1.03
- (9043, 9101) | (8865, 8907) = 1.05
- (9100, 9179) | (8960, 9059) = 1.04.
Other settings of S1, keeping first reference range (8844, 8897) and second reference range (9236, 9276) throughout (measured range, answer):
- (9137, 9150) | -0.045 mag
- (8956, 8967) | -0.015 mag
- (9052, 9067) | -0.009 mag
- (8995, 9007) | 0.004 mag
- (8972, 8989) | -0.013 mag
